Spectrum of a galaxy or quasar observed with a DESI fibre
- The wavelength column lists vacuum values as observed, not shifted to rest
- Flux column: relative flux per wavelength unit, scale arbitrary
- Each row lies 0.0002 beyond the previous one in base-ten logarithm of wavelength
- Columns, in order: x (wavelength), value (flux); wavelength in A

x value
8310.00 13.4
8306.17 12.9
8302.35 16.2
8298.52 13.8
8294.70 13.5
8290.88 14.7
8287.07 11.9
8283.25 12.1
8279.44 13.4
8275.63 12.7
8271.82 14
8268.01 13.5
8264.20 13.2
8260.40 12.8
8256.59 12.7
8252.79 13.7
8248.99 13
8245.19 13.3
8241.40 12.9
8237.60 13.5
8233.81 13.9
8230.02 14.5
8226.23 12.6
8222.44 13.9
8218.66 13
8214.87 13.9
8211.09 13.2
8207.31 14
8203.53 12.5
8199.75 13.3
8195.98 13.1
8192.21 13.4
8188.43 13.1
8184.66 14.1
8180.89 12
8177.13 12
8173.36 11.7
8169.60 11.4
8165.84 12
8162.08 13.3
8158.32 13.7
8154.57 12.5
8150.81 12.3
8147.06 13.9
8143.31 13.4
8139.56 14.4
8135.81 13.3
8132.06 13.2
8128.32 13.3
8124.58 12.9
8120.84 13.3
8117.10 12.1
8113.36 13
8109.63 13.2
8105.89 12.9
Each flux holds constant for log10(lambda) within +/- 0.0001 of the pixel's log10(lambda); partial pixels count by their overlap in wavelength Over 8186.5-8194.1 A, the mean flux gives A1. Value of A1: 13.2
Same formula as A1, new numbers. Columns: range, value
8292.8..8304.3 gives 14.5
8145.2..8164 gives 13.1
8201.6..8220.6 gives 13.3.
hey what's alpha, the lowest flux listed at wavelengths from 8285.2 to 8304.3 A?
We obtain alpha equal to 11.9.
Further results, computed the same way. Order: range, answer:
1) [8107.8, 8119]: 12.1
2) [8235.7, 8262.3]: 12.7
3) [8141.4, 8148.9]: 13.4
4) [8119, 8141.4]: 12.9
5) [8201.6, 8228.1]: 12.5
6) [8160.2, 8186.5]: 11.4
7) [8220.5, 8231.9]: 12.6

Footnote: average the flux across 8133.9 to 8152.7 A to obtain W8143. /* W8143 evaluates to 13.5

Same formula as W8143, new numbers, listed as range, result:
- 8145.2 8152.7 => 13.1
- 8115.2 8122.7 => 12.7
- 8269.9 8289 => 12.8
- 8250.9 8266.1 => 13.1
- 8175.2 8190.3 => 12.8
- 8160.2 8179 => 12.1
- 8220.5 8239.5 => 13.7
